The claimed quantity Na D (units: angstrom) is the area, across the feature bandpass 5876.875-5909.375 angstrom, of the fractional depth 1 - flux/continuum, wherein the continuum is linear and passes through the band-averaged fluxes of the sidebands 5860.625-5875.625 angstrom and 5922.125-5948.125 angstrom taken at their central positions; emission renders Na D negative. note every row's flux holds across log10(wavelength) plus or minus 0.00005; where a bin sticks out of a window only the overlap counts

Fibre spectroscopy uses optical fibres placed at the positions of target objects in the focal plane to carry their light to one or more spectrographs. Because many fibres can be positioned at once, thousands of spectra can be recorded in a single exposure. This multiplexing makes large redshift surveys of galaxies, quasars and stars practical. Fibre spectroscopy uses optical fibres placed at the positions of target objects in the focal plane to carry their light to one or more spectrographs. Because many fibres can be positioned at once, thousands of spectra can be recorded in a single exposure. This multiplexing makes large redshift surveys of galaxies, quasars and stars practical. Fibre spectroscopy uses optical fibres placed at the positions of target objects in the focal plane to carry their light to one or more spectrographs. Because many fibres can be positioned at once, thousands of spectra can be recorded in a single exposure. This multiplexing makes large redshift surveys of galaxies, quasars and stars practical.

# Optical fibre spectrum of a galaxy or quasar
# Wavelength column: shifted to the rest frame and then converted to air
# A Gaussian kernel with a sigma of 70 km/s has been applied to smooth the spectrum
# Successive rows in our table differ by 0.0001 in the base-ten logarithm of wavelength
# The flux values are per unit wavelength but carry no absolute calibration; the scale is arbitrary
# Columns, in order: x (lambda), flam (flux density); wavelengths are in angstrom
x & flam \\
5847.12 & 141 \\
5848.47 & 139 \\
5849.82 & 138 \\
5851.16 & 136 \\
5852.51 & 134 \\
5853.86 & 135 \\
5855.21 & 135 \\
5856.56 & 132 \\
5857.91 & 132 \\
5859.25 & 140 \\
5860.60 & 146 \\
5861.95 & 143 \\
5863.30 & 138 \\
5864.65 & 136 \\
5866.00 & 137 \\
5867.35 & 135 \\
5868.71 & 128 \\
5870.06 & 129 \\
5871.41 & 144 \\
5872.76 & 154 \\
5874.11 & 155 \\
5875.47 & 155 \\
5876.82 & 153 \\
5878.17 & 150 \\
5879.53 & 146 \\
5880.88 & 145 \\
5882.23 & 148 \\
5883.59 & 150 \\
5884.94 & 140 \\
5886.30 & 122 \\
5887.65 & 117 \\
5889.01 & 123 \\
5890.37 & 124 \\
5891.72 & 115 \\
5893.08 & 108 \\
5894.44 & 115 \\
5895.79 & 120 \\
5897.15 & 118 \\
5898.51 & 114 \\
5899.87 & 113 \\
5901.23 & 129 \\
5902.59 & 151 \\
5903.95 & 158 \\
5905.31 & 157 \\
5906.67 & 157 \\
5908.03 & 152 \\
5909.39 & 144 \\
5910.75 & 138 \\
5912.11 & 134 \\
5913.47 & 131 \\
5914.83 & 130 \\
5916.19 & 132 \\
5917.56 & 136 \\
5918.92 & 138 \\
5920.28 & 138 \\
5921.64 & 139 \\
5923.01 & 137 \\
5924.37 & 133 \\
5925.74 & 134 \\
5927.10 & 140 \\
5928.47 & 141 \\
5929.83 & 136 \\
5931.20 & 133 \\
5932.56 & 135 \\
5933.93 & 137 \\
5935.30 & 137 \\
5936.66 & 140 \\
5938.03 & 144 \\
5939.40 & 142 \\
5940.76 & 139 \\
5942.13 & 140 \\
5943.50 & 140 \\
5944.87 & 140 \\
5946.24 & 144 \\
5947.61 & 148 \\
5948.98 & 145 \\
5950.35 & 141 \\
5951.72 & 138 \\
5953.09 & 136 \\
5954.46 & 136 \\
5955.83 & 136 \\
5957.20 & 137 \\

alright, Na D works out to 1.39 angstrom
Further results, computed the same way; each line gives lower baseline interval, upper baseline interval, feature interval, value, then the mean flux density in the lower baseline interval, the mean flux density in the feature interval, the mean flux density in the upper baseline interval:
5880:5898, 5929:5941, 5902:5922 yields -1.51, 127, 142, 138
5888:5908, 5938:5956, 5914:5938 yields -0.12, 129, 136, 141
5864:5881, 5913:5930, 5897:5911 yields -0.15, 144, 140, 136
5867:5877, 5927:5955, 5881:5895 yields 1.56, 144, 127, 140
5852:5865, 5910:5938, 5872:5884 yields -1.21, 137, 151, 136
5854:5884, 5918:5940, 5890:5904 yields 1.75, 142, 123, 138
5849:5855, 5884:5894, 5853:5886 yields -3.25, 136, 142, 122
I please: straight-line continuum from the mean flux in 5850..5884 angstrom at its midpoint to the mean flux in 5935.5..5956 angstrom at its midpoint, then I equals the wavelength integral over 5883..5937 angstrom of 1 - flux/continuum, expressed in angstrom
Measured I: 2.8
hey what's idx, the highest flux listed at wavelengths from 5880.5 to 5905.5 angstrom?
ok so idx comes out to 158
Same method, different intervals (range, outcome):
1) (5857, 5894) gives 155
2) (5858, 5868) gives 146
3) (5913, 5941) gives 144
